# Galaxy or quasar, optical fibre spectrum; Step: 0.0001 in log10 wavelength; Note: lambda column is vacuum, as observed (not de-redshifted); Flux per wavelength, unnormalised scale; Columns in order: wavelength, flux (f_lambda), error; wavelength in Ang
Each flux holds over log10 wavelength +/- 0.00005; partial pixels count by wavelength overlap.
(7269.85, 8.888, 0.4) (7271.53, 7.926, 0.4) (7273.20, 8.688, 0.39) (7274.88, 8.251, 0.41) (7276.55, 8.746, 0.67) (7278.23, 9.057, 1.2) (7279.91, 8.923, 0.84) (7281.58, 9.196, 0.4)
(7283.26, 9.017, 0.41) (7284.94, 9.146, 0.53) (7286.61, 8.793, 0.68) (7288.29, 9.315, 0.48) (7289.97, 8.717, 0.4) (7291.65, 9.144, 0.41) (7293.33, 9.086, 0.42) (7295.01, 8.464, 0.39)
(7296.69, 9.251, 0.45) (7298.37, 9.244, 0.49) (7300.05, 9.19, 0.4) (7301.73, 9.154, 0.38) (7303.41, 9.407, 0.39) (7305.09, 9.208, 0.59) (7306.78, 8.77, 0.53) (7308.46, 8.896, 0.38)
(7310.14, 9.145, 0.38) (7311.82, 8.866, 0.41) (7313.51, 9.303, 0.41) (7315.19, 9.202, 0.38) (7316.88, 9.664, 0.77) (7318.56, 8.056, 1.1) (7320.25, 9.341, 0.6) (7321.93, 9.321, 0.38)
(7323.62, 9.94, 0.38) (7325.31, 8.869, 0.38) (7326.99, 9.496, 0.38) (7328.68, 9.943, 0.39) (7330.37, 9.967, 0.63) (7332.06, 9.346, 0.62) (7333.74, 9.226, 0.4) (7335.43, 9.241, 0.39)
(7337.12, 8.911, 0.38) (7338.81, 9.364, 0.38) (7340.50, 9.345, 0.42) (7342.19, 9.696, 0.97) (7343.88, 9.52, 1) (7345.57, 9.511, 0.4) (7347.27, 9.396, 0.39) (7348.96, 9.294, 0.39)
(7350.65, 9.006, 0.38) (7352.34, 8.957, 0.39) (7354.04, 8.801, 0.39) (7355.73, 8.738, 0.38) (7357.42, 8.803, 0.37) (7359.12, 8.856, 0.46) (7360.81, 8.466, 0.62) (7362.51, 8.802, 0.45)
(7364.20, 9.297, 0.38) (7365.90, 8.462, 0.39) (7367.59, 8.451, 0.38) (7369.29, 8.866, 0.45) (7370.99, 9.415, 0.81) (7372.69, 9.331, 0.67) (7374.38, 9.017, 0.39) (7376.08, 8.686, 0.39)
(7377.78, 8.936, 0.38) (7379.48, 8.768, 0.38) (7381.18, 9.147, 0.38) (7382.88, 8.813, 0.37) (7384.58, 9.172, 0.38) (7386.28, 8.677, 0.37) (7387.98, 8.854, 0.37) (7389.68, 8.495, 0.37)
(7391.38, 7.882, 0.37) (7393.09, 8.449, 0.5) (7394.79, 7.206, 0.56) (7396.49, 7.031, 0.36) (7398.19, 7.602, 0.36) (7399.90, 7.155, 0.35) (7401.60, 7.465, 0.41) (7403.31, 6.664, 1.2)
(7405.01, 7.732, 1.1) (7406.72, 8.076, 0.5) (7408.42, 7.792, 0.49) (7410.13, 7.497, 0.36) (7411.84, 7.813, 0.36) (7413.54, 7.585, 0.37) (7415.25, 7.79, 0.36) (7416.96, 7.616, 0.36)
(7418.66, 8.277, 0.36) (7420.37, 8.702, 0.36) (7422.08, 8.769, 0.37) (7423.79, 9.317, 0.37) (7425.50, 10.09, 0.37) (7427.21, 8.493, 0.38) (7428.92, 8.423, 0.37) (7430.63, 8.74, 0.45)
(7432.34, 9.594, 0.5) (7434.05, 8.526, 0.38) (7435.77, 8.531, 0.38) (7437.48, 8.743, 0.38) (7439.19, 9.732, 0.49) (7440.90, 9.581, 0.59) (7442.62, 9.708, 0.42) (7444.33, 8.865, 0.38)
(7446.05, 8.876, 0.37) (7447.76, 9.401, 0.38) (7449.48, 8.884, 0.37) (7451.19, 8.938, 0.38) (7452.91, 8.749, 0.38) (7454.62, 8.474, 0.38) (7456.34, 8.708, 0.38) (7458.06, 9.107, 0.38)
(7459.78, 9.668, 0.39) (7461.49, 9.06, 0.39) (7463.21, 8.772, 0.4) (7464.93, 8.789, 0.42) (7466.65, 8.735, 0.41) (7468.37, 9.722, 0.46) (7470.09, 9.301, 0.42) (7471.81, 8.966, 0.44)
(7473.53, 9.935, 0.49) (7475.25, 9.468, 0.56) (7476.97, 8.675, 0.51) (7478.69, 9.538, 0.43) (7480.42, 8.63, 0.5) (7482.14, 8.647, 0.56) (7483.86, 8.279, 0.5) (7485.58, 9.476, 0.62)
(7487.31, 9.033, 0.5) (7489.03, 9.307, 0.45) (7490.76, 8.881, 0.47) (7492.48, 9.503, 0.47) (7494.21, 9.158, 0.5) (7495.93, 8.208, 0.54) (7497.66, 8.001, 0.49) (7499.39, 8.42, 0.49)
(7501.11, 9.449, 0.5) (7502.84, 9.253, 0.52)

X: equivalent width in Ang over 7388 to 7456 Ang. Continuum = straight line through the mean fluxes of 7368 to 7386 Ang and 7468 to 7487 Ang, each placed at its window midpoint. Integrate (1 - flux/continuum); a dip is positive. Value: 4.9 Ang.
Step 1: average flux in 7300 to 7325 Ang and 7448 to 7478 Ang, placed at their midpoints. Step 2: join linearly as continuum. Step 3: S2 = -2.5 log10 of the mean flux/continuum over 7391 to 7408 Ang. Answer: 0.21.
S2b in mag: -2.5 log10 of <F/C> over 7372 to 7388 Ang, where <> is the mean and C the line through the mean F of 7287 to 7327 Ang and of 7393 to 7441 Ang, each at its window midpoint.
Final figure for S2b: -0.05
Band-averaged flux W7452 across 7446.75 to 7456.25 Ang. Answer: 8.88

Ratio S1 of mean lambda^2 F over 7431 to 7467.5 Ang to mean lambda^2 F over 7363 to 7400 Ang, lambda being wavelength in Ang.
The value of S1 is 1.1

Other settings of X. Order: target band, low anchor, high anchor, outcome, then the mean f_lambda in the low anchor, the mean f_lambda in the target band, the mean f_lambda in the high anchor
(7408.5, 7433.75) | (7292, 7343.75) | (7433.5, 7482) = 1.8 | 9.23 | 8.46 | 9.07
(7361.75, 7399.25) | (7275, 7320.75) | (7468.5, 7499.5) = 1.7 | 9.03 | 8.6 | 9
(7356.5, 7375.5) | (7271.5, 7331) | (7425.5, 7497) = 0.4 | 9.09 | 8.89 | 9.03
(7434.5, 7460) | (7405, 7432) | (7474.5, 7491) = -1.2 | 8.34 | 9.04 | 8.99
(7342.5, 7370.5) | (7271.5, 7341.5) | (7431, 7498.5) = 0.4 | 9.11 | 8.97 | 9.03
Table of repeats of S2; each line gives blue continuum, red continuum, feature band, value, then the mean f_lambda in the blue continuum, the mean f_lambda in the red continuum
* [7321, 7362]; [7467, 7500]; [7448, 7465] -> 0.014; 9.25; 9.01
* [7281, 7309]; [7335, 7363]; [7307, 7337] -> -0.022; 9.06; 9.1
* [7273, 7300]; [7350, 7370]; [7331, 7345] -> -0.061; 8.95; 8.79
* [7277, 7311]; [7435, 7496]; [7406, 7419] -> 0.165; 9.05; 9.07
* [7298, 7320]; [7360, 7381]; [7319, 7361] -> -0.032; 9.09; 8.88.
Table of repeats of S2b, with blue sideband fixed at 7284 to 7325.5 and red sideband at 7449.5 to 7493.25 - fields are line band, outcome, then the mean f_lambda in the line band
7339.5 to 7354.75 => -0.02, 9.28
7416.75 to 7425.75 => 0.03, 8.8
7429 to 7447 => 0.00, 9.06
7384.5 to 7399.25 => 0.13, 8.08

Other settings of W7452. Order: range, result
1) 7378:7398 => 8.4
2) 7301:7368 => 9.16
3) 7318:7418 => 8.68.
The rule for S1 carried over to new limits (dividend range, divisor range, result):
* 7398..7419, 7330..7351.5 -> 0.83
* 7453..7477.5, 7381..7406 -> 1.16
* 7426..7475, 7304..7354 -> 1.01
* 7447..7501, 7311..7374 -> 1.02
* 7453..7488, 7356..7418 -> 1.11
